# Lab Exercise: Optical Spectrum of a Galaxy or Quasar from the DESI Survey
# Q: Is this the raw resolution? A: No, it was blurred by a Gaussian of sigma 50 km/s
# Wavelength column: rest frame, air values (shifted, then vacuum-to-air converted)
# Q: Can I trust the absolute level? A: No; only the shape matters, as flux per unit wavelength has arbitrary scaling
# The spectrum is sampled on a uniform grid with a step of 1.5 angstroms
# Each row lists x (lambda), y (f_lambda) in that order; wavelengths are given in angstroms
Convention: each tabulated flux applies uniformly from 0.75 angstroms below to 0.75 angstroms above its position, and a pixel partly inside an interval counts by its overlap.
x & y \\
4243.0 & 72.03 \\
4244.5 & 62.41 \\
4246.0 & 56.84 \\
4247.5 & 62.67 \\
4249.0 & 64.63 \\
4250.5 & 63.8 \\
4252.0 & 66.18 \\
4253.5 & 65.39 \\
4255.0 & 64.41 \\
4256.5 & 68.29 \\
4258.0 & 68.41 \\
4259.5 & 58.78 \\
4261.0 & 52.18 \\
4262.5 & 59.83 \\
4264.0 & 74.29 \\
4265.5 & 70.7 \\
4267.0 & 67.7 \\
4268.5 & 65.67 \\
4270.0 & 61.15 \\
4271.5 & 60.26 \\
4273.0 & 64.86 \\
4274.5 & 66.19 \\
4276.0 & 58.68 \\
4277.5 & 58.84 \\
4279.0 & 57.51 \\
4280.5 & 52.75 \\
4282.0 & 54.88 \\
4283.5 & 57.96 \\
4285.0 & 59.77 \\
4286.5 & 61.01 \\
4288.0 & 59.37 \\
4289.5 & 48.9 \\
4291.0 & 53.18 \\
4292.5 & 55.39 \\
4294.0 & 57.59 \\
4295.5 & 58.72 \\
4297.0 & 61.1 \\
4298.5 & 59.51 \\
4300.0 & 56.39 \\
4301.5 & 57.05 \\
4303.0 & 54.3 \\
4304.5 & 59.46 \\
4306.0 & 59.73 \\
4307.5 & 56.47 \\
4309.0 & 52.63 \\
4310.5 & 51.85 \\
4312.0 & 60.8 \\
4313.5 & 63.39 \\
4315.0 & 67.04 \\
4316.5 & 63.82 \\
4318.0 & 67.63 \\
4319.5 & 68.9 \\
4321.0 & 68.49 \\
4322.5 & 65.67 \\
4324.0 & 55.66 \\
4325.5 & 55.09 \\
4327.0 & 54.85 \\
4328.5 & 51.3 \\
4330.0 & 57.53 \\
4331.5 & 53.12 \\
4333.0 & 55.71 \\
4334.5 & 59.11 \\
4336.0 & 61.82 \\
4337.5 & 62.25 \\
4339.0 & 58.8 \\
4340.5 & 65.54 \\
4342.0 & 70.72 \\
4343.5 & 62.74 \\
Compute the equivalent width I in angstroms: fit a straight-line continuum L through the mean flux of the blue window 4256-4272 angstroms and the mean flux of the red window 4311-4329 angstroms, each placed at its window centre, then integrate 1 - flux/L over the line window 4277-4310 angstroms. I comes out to 3.2 angstroms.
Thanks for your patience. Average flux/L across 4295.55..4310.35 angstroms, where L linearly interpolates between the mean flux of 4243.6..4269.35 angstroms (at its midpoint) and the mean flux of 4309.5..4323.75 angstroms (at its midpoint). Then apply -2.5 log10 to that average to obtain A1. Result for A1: 0.12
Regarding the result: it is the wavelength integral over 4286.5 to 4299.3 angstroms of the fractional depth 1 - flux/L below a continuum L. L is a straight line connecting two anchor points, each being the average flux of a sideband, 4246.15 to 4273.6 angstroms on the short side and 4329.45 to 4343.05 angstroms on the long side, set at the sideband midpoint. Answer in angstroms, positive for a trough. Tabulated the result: 1.2 angstroms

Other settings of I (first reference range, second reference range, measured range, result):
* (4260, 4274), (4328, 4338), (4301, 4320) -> -0.2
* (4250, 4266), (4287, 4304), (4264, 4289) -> -0.2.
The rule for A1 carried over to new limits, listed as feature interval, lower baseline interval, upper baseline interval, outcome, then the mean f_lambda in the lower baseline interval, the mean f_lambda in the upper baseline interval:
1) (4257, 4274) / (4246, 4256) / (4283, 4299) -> -0.042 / 64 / 57.5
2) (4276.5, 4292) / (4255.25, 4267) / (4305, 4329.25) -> 0.118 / 64.8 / 60.2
